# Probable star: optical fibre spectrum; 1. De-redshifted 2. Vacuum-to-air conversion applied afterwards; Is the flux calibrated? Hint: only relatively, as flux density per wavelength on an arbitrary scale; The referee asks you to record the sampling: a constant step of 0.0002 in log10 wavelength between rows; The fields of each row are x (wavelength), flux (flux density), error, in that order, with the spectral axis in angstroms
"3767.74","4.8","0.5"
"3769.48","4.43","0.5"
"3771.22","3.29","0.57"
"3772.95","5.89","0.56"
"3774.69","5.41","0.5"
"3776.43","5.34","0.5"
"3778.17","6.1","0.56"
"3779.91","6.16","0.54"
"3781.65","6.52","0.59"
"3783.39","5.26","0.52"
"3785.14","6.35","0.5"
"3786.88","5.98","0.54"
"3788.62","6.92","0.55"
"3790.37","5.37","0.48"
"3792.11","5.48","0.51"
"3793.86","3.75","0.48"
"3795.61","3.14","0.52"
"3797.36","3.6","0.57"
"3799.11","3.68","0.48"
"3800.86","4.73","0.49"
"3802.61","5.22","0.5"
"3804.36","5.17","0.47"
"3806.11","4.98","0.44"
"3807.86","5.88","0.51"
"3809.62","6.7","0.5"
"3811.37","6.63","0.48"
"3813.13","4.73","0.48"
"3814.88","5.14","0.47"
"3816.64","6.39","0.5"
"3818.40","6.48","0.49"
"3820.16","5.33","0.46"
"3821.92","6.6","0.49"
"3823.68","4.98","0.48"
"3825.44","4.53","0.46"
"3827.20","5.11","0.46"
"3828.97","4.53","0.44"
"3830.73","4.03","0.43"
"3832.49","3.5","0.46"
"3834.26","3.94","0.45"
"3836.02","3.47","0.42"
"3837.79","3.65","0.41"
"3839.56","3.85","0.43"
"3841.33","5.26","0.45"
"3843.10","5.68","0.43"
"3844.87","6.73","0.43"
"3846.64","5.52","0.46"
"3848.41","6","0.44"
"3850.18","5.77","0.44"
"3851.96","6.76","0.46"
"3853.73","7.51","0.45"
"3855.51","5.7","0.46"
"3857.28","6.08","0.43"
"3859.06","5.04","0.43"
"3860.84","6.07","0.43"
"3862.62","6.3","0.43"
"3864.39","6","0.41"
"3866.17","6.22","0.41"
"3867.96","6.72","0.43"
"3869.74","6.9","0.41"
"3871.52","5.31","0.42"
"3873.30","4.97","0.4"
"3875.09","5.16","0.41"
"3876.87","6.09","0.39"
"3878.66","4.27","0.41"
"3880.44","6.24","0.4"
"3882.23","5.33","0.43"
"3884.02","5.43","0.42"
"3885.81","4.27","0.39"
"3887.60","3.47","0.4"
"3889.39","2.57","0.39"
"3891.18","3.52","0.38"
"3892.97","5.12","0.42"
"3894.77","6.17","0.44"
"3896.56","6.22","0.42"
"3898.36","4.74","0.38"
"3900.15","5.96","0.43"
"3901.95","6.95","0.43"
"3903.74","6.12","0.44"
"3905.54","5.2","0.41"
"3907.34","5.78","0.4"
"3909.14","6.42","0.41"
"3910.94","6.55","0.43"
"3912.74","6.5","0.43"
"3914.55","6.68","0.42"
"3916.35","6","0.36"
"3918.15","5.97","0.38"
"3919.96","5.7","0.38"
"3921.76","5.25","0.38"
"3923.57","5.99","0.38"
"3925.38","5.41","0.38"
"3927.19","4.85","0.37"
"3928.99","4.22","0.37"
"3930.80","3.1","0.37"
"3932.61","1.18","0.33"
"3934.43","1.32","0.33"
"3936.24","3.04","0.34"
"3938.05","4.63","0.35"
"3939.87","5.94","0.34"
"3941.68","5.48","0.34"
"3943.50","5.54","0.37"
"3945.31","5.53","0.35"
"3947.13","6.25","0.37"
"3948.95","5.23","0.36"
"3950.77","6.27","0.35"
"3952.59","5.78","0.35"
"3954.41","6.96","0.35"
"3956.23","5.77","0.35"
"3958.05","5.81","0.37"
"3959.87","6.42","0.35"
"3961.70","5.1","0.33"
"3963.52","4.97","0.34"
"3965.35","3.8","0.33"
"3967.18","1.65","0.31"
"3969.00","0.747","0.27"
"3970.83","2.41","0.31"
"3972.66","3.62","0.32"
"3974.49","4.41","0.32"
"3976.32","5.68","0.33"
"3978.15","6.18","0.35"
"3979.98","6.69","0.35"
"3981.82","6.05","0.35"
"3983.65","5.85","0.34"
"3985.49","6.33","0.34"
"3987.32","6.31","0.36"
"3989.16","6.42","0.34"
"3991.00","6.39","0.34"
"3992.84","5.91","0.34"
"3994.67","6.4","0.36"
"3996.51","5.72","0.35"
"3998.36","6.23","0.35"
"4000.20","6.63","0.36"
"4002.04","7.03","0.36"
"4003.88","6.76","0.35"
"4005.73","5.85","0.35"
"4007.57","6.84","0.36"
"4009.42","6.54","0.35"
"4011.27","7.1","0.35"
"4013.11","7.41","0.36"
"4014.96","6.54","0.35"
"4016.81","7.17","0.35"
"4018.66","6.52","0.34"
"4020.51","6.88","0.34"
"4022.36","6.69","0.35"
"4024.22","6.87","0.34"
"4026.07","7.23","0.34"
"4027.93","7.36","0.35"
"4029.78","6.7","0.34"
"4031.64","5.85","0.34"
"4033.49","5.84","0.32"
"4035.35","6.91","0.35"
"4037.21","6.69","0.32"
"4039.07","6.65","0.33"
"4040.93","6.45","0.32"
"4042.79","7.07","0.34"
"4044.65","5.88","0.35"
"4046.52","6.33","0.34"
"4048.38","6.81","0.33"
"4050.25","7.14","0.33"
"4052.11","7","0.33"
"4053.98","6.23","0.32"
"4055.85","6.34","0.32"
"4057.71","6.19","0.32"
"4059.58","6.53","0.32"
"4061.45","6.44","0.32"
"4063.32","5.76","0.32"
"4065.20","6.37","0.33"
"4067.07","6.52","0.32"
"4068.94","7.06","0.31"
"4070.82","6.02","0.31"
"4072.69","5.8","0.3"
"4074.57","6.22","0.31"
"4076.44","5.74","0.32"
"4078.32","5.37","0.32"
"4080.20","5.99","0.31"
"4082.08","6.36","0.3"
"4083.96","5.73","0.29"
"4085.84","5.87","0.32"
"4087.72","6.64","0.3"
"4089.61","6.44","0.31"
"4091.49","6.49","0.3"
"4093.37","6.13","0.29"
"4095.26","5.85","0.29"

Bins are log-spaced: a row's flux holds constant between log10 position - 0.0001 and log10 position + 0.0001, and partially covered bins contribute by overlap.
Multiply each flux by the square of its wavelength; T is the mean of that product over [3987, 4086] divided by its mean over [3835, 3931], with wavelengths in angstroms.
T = 1.27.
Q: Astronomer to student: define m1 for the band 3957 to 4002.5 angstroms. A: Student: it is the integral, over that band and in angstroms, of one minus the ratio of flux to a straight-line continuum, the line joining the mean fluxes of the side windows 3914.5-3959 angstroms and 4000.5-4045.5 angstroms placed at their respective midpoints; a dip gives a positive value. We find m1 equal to 4.80 angstroms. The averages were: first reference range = 5.09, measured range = 5.3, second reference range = 6.7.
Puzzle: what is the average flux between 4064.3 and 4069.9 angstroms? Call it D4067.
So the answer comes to 6.65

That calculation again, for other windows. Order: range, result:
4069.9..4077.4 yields 5.95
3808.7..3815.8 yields 5.8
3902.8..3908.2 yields 5.72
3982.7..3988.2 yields 6.17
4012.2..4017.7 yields 7.04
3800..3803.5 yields 4.98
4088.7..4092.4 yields 6.47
